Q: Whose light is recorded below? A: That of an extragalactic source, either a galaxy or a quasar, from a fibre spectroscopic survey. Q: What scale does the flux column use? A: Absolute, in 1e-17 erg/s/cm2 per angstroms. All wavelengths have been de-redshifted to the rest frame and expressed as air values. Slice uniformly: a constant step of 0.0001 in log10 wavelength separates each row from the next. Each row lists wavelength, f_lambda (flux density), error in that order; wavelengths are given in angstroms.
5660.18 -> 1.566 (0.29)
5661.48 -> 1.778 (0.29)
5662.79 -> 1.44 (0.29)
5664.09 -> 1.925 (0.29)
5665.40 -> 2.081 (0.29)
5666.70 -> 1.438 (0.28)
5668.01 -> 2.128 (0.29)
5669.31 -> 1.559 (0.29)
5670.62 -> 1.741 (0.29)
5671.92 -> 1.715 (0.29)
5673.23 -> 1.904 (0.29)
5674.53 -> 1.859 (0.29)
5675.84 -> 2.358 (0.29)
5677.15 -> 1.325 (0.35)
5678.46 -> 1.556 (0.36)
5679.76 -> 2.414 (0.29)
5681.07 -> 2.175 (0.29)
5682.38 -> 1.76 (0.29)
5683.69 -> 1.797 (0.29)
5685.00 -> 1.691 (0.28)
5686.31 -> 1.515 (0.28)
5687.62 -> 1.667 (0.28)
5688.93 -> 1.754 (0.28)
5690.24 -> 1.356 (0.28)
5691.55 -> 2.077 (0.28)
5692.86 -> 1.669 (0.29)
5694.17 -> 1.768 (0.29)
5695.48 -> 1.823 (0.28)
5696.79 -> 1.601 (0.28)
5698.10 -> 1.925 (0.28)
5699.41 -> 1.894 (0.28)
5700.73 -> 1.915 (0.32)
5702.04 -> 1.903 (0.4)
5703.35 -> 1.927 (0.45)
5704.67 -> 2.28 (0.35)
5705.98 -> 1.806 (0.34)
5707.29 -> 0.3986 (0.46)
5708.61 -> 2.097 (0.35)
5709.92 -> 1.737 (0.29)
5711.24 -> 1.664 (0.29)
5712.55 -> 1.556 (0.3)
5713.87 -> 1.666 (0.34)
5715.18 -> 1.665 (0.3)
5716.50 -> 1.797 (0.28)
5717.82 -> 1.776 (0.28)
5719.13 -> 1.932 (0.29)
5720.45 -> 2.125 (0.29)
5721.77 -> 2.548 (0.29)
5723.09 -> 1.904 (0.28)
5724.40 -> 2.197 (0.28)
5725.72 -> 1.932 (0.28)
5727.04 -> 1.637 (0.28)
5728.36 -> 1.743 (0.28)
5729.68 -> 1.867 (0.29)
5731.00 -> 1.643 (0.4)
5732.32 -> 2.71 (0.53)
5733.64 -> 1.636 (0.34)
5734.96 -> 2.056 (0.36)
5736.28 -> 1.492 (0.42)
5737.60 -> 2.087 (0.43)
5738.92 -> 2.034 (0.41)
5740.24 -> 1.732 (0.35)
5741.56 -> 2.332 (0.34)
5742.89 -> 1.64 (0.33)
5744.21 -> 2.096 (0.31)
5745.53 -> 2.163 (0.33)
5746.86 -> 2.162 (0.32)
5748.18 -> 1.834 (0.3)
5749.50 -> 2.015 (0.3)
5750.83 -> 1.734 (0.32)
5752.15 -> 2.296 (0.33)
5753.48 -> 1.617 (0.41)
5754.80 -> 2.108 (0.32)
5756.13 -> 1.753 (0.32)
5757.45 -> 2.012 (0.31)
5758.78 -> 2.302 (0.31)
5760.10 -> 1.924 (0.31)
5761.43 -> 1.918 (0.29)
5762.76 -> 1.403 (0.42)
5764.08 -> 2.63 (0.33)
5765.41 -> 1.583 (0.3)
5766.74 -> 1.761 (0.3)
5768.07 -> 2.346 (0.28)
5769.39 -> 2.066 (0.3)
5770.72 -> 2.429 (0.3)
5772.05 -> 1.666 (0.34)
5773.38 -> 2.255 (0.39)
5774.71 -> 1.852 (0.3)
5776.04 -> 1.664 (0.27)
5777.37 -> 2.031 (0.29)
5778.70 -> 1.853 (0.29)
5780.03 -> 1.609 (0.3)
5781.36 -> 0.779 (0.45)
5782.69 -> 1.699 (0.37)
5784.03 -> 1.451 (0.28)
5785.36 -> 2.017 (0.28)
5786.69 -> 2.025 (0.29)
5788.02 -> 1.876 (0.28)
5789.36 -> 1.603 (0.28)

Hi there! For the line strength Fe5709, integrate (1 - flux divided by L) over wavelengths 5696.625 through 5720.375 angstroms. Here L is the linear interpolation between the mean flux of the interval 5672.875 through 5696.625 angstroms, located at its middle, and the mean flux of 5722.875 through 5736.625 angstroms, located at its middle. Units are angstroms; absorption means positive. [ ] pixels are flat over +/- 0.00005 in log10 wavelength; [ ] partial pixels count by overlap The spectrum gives 1.1 angstroms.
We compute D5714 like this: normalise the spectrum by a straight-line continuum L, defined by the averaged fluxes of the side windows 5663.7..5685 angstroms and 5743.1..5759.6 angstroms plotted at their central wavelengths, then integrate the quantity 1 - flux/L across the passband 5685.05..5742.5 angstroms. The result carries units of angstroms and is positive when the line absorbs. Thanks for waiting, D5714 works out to 2.9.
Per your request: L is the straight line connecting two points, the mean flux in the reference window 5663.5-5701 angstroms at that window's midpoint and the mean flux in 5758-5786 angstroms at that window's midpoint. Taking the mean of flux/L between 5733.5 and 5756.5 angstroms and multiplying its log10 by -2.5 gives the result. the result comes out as -0.05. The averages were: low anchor 1.8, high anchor 1.87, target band 1.94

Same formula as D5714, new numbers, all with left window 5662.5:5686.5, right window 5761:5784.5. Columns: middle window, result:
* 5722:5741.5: -1.10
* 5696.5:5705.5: -0.53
